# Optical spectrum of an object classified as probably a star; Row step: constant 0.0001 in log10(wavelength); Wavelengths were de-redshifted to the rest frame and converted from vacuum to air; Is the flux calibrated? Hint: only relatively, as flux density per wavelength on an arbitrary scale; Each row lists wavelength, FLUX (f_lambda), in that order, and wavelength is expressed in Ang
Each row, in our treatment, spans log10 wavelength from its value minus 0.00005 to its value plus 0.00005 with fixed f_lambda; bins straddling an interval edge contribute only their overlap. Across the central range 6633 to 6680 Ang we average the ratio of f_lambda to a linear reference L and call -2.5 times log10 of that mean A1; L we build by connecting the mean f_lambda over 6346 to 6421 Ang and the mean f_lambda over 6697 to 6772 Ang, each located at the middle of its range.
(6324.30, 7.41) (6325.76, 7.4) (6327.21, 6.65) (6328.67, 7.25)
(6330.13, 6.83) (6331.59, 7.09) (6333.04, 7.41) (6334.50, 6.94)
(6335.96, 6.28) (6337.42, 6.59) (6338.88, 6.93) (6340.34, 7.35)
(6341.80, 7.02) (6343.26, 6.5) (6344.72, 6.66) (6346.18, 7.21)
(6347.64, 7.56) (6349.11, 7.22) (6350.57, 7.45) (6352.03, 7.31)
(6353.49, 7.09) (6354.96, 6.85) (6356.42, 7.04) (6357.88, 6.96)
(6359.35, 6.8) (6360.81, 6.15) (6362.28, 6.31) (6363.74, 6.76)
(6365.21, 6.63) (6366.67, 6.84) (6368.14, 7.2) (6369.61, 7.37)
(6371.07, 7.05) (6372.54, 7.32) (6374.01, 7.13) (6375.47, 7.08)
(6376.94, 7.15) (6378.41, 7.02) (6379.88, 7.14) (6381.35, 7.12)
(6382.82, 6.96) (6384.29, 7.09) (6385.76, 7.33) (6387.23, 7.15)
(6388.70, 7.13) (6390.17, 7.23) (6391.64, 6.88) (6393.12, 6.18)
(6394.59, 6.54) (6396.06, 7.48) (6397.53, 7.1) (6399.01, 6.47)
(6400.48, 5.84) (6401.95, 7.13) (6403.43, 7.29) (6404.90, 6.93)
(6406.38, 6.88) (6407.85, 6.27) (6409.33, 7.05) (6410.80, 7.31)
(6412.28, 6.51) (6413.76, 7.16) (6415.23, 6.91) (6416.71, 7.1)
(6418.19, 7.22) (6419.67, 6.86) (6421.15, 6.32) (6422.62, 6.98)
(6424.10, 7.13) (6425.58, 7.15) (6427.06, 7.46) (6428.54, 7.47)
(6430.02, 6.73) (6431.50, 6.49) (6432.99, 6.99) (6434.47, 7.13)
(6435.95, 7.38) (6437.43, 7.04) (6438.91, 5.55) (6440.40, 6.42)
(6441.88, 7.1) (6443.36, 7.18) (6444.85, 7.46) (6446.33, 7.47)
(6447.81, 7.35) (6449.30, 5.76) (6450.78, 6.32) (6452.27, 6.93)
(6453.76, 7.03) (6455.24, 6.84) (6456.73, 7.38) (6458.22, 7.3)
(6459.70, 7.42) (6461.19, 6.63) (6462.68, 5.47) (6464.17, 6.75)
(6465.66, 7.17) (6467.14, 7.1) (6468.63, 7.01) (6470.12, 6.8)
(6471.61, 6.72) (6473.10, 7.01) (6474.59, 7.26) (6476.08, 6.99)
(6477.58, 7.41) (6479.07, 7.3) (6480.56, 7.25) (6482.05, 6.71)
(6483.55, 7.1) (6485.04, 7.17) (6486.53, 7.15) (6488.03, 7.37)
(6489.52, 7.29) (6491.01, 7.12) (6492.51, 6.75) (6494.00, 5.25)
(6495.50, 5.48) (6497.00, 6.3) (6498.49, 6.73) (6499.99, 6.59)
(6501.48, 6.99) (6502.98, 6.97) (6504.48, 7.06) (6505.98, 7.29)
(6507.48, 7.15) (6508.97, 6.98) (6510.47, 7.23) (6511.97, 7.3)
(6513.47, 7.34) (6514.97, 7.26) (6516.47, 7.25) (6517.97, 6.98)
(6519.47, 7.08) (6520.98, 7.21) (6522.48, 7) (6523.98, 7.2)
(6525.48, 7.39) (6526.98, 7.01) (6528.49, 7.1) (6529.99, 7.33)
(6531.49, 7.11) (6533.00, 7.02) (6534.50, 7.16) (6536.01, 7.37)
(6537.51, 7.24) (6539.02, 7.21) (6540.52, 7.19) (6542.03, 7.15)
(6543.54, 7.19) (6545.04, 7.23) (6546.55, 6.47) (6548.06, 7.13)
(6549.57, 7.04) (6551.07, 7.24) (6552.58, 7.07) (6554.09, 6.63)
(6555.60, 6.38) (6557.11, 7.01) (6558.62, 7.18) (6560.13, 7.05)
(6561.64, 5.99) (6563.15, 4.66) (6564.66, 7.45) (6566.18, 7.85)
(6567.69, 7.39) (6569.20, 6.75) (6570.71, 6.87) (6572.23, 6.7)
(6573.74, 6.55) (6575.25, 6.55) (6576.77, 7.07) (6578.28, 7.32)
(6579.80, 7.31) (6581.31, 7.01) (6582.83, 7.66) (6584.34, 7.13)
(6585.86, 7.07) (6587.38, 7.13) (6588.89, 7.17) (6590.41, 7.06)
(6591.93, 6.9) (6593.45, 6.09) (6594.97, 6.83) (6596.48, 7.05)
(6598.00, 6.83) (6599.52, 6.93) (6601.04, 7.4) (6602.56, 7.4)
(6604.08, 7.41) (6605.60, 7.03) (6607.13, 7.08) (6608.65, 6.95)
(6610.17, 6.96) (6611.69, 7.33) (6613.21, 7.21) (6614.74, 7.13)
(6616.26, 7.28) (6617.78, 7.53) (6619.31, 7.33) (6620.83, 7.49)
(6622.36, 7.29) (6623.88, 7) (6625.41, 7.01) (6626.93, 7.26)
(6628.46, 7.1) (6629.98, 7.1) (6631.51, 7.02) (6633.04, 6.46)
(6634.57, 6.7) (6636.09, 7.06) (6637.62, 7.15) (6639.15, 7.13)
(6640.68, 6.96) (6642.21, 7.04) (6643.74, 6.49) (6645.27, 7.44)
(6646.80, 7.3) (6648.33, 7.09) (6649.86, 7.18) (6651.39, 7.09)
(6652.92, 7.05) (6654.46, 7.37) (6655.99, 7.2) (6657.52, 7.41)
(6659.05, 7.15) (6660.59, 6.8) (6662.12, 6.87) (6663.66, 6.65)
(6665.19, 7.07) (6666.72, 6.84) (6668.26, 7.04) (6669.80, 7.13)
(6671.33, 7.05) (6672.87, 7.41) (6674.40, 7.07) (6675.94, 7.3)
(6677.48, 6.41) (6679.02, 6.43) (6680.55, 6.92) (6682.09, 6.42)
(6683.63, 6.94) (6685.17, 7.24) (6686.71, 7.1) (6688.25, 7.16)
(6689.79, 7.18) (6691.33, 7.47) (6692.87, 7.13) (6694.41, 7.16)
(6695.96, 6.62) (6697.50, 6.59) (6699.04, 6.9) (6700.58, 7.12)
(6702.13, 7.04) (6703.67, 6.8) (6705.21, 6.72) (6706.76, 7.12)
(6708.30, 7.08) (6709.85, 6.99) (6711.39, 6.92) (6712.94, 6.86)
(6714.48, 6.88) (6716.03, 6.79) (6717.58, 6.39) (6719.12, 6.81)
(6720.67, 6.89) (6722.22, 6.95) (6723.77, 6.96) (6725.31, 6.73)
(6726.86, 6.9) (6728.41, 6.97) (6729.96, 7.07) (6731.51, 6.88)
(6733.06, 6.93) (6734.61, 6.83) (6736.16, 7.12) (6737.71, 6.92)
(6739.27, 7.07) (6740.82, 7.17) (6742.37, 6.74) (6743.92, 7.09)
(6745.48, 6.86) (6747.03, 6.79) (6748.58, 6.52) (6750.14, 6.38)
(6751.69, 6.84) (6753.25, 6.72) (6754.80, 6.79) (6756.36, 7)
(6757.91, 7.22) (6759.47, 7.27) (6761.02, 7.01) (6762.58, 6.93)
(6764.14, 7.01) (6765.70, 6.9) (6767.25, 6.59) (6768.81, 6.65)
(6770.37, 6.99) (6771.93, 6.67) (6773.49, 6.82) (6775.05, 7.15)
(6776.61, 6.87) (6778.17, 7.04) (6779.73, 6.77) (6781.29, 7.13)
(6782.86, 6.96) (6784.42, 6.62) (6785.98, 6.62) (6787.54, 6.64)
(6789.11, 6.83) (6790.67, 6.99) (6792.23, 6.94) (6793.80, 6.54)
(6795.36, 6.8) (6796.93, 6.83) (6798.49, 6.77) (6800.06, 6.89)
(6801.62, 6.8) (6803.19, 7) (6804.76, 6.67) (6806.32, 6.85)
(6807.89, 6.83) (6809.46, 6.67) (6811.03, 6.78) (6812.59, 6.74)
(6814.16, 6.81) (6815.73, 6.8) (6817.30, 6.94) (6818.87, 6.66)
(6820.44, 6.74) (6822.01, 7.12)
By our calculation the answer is -0.02 mag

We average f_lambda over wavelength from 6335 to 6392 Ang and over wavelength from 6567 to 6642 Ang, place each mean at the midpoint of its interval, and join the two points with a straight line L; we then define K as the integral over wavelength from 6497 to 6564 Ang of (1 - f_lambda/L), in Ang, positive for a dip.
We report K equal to 0.4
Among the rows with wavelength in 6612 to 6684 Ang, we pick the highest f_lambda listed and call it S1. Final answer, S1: 7.53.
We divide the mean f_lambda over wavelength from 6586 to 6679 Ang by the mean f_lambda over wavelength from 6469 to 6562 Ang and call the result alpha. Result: 1.0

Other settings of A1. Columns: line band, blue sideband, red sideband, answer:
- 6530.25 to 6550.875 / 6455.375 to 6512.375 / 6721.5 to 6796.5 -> -0.03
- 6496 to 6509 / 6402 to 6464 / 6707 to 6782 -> 0.01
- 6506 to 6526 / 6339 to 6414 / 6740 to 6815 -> -0.04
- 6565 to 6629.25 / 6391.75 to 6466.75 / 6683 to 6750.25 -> -0.03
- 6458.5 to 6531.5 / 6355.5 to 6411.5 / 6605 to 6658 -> 0.01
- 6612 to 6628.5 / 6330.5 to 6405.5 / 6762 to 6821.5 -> -0.06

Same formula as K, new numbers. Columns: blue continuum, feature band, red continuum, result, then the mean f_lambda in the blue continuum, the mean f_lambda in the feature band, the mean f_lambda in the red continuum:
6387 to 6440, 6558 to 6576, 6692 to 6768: 0.39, 6.9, 6.75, 6.9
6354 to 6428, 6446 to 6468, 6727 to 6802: 0.25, 6.94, 6.85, 6.87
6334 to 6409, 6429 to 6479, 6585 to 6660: 0.61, 6.94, 6.9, 7.09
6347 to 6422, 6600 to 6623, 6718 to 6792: -1.12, 6.96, 7.25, 6.88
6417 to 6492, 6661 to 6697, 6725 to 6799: -0.41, 6.97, 6.98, 6.87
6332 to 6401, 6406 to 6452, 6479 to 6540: 0.50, 6.96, 6.91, 7.02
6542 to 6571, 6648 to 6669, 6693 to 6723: -0.54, 6.88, 7.06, 6.88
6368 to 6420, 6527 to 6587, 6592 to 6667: 0.42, 6.99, 7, 7.07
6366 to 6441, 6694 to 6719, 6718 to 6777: 0.12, 6.95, 6.87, 6.89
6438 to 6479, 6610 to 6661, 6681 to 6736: -1.52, 6.89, 7.12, 6.93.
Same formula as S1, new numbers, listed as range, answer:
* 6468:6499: 7.41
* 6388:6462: 7.48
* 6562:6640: 7.85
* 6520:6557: 7.39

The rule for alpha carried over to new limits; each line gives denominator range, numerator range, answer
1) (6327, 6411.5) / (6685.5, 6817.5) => 0.99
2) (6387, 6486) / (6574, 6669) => 1.02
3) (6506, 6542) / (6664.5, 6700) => 0.97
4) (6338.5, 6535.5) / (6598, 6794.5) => 1.00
